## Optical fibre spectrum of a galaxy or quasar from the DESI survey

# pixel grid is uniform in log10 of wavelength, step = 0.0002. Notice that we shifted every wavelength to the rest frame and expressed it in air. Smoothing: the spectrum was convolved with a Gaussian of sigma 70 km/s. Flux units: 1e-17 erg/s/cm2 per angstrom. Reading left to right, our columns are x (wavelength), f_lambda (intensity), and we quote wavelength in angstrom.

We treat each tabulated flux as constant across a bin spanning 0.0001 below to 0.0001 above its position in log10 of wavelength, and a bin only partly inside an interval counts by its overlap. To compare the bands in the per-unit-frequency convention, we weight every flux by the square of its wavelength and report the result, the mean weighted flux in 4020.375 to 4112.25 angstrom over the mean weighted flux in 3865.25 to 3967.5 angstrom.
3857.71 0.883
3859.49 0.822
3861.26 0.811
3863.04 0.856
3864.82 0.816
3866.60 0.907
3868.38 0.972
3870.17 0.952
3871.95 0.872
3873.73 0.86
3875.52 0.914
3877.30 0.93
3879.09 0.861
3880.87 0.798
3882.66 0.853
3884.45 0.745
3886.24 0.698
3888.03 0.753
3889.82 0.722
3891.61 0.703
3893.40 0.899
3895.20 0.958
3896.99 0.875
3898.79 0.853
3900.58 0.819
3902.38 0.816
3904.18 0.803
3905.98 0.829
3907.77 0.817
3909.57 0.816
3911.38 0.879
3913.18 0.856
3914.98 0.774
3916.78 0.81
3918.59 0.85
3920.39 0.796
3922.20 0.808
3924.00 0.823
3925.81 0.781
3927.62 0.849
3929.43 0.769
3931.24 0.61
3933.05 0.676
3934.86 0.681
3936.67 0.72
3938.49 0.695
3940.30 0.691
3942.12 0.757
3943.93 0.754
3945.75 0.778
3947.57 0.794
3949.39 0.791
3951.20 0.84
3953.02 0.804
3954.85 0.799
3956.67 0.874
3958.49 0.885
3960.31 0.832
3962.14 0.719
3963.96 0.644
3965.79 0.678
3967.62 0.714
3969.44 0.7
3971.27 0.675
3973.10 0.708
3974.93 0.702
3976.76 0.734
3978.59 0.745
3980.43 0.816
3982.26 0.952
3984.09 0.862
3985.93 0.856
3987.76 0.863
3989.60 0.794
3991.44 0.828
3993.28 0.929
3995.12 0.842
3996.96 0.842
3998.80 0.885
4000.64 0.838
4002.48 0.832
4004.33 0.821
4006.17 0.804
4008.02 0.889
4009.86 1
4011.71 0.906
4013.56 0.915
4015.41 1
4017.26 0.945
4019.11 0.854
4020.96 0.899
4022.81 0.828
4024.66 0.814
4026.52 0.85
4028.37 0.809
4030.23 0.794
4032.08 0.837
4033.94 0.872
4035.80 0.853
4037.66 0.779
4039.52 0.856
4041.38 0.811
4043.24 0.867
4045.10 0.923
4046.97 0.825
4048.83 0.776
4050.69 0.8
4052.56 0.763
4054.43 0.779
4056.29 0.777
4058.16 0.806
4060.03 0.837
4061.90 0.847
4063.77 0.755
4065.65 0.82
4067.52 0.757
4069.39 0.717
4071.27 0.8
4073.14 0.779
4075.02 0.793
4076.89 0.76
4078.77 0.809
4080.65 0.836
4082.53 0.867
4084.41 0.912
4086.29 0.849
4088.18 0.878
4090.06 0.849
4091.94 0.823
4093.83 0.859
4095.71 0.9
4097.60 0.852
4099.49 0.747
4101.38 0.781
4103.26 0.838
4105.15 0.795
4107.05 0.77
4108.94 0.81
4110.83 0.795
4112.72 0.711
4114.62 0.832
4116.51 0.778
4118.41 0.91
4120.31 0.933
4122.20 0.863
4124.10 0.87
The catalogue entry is 1.10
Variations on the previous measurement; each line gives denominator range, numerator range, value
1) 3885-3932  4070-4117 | 1.11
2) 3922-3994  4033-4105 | 1.12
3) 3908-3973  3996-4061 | 1.15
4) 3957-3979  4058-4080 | 1.14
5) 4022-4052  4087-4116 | 1.01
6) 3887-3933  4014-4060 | 1.11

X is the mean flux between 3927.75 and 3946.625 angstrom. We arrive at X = 0.719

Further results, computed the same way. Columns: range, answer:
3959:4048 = 0.828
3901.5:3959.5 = 0.788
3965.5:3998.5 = 0.795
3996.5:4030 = 0.873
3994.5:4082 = 0.834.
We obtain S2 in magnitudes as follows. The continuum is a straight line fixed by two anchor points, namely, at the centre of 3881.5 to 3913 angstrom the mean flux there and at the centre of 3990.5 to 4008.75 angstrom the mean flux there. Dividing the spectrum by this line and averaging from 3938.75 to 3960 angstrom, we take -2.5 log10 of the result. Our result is 0.05 mag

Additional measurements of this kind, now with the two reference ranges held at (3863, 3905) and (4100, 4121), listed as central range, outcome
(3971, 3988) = 0.048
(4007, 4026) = -0.099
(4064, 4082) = 0.041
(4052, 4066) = 0.028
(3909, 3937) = 0.074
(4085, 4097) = -0.061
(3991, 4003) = -0.041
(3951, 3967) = 0.068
